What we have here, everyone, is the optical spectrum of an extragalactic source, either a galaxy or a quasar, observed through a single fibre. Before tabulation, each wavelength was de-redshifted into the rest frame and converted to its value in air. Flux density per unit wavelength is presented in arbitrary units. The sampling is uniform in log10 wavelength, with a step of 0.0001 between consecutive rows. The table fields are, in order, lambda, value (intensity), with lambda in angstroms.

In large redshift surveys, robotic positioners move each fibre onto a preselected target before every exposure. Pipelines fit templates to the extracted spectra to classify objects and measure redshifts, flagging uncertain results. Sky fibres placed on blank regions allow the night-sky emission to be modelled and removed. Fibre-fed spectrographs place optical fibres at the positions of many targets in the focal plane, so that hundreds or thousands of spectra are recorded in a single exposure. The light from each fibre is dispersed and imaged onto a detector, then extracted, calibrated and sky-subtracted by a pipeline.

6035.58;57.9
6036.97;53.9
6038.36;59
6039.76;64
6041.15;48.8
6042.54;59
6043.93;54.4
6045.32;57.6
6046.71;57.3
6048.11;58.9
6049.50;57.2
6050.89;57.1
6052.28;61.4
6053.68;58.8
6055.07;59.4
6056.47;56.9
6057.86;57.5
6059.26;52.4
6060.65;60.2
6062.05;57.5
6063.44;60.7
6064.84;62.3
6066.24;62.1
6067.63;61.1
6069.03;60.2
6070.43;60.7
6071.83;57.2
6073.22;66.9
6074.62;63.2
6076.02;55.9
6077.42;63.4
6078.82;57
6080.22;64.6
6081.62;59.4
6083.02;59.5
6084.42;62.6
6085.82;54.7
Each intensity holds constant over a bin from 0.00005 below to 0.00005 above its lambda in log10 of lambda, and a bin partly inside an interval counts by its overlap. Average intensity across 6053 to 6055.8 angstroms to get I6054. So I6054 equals 59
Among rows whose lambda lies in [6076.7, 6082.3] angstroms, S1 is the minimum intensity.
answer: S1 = 57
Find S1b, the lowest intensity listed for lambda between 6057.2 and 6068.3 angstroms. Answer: 52.4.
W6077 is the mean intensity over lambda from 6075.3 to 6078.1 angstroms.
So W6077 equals 59.6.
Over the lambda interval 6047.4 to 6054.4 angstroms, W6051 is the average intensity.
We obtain 58.7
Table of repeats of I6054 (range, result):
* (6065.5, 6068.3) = 61.7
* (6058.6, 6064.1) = 57.8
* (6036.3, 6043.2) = 56.9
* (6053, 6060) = 57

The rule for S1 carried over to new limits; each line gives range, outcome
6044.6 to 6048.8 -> 57.3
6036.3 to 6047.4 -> 48.8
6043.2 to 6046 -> 54.4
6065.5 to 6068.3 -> 61.1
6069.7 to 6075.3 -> 57.2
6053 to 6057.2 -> 56.9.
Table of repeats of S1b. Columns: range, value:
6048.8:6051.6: 57.1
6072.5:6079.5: 55.9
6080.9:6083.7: 59.4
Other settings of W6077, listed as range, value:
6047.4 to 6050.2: 58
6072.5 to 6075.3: 65.1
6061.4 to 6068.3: 60.8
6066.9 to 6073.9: 61.3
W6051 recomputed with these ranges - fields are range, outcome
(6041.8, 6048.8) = 57.4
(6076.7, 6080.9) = 61.6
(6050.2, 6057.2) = 58.7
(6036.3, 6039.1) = 56.4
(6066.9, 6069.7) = 60.8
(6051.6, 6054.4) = 60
